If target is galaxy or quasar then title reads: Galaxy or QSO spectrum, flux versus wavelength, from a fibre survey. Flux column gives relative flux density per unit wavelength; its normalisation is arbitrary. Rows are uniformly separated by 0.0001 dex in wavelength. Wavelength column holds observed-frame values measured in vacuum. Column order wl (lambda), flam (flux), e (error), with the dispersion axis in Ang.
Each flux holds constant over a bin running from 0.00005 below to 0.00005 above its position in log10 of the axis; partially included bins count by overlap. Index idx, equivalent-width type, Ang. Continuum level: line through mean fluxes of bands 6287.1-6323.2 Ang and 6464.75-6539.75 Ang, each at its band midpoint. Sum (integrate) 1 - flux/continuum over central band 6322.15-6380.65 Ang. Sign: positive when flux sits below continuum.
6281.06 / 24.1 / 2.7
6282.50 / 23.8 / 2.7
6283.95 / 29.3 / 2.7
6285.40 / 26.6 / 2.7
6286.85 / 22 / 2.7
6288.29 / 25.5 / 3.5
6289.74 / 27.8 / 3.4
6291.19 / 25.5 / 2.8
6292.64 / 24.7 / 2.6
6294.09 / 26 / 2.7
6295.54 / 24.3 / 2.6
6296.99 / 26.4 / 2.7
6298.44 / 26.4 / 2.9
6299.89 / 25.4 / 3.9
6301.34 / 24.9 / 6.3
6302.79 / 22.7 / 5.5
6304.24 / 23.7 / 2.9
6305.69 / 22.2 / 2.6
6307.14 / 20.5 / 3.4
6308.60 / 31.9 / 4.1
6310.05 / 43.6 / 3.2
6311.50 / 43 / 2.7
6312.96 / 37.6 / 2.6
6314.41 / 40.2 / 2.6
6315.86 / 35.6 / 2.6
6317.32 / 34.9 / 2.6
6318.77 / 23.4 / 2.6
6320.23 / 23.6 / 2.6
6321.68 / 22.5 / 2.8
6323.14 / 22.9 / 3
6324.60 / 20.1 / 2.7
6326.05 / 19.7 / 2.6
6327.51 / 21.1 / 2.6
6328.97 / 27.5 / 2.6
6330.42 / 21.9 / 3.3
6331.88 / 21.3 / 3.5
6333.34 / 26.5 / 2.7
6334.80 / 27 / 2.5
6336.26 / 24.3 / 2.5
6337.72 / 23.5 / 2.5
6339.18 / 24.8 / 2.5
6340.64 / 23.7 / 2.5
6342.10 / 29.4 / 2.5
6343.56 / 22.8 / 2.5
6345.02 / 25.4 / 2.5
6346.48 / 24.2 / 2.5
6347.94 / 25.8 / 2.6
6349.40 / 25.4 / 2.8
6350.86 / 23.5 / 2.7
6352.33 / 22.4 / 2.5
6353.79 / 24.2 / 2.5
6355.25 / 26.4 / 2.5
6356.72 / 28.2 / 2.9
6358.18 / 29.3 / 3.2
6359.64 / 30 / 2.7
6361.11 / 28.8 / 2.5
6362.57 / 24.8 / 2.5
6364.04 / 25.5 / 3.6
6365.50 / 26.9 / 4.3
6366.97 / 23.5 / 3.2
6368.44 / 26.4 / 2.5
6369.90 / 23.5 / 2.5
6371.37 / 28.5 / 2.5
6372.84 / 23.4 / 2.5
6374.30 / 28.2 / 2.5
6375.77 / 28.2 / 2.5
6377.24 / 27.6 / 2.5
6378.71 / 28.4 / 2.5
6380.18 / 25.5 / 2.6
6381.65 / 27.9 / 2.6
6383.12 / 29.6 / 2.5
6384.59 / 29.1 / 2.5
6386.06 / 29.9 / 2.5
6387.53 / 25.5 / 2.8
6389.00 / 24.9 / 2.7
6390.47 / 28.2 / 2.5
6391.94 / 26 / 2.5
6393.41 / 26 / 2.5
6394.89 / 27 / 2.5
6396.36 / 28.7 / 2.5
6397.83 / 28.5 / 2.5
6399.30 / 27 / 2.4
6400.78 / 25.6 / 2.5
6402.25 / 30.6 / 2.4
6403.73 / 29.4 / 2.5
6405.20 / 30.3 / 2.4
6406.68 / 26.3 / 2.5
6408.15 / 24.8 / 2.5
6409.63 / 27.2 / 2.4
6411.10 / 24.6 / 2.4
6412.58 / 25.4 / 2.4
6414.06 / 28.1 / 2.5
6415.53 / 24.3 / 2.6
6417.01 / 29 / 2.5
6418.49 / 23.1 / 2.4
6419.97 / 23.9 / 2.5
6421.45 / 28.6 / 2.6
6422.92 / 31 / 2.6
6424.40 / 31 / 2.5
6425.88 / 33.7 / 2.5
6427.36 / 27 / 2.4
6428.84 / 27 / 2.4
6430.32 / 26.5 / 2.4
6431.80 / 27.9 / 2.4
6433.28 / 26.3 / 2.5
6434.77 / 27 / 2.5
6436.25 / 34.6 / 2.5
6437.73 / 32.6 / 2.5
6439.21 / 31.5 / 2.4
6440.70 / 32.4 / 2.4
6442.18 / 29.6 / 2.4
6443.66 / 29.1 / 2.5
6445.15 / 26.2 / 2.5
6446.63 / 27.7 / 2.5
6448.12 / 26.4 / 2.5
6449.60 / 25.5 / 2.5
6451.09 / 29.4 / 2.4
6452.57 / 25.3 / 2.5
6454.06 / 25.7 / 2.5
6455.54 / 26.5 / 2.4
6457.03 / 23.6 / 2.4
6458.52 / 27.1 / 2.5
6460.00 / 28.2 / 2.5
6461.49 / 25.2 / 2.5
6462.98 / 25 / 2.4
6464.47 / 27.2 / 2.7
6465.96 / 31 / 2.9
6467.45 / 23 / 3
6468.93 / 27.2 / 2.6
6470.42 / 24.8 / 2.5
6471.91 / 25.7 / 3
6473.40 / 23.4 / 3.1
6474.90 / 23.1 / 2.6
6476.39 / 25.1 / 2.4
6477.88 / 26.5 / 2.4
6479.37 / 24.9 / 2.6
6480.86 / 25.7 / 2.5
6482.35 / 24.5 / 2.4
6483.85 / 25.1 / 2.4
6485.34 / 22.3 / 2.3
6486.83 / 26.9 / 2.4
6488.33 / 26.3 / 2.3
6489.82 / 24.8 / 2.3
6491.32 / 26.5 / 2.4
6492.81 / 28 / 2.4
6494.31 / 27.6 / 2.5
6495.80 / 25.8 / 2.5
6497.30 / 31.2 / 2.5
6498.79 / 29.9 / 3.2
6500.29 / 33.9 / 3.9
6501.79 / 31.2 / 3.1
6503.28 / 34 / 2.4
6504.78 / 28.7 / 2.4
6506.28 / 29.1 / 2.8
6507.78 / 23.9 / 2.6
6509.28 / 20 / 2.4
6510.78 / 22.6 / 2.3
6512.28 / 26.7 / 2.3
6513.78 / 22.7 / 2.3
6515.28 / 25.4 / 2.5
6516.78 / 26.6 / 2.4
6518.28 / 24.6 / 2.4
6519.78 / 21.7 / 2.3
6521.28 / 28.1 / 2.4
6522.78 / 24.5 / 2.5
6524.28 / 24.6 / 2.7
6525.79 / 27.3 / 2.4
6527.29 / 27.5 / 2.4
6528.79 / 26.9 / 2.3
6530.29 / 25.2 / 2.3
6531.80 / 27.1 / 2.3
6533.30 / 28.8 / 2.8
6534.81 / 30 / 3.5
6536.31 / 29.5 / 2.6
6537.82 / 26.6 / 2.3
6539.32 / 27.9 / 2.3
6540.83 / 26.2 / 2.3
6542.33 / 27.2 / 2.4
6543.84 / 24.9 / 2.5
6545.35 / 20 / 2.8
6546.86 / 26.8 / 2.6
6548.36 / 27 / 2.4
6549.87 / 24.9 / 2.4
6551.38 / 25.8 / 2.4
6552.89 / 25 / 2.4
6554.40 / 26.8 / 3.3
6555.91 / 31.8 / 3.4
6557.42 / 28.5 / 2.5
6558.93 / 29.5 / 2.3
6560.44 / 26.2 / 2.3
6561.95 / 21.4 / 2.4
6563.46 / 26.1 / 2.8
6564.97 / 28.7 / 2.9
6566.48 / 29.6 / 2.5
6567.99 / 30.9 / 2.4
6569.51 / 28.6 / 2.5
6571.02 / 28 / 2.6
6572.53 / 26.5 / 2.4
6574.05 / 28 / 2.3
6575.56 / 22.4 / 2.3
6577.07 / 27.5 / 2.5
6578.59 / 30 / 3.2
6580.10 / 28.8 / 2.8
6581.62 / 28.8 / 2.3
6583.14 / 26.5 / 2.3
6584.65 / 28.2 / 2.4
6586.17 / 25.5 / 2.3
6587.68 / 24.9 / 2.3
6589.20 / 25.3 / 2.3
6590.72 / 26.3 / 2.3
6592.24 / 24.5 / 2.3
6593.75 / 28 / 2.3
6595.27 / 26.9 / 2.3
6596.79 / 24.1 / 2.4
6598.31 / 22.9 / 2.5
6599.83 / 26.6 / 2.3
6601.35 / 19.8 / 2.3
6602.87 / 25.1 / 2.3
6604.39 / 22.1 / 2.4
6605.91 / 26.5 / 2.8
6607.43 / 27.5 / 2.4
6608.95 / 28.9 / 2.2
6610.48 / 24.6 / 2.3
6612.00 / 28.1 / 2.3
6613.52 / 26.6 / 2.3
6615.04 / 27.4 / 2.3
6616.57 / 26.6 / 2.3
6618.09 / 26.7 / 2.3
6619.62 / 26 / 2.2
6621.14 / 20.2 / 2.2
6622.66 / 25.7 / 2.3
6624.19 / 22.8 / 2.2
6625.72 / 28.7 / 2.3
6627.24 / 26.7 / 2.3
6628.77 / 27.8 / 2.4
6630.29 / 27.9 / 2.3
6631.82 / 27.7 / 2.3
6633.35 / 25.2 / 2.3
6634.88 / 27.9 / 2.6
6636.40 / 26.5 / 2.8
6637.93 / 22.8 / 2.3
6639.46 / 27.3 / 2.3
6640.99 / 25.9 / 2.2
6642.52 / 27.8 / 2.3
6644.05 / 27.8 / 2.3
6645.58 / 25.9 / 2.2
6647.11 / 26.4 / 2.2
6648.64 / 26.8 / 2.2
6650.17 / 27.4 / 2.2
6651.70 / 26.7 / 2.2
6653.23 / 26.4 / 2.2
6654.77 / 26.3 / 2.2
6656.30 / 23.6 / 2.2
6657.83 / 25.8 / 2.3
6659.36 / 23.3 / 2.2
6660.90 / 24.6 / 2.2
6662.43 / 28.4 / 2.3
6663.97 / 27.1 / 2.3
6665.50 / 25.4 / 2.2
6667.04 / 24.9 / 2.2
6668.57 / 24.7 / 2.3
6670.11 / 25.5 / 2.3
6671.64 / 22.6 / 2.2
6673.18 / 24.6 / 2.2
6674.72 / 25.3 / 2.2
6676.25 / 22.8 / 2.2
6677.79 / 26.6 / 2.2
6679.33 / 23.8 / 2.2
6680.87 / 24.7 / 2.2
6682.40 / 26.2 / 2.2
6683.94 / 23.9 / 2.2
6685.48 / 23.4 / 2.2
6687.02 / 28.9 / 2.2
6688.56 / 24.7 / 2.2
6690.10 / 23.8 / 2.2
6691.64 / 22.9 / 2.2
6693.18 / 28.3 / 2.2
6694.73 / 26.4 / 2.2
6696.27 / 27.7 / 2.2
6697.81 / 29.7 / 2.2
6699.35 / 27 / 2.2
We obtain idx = 5.4 Ang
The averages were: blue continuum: 28.2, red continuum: 26.5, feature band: 25.3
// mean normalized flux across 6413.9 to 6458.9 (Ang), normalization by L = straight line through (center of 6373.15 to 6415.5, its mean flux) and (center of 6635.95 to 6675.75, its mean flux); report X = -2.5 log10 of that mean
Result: -0.035 mag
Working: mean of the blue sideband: 27.4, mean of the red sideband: 25.7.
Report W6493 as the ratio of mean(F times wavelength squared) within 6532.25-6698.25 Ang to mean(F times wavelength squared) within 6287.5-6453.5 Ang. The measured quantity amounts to 1.0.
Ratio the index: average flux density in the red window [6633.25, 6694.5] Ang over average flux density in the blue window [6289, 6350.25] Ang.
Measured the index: 1.0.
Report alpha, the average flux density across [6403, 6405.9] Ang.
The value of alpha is 29.9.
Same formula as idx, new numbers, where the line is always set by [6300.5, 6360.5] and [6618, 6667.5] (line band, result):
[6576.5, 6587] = -0.7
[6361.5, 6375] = 0.4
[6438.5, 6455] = -1.0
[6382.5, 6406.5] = -1.2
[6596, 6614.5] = 0.6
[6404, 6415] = -0.1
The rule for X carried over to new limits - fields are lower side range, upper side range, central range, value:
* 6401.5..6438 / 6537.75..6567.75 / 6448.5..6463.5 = 0.057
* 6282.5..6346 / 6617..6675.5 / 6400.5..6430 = -0.050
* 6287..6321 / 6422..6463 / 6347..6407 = 0.057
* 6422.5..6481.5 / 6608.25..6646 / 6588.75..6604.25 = 0.073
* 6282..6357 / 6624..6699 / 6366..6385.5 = -0.030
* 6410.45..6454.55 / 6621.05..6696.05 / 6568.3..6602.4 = 0.006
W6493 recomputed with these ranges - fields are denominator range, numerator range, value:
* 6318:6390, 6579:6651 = 1.11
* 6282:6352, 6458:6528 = 1.05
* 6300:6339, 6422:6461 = 1.09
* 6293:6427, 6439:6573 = 1.04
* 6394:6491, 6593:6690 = 1.01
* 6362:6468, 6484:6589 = 1.02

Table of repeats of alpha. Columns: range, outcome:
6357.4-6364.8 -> 27.7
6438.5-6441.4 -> 31.9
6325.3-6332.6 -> 22.3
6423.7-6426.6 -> 32.4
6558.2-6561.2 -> 27.8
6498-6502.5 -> 31.7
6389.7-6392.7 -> 27.1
